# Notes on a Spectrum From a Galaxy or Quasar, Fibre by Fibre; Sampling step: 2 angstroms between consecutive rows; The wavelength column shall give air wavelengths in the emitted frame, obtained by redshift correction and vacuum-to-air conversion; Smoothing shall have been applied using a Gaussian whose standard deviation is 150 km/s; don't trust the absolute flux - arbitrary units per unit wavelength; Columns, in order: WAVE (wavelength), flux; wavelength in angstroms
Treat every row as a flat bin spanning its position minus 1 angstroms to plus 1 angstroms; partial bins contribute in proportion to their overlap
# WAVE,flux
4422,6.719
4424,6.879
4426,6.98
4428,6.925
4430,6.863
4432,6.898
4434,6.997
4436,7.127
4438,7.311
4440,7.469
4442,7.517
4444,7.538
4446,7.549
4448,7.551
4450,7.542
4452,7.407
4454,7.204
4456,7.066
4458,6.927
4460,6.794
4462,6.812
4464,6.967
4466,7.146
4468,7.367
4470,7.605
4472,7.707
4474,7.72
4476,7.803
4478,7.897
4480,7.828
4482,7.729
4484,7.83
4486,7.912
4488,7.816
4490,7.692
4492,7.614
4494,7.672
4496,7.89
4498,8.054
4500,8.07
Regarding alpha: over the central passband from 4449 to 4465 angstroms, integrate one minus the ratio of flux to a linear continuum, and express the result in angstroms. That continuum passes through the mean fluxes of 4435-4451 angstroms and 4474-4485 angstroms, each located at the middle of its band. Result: 1.05 angstroms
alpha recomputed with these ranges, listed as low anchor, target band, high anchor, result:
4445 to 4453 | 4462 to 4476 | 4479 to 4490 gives 0.5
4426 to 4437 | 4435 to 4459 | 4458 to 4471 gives -1.1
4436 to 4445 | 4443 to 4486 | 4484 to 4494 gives 0.8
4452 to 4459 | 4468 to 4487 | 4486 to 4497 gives -0.6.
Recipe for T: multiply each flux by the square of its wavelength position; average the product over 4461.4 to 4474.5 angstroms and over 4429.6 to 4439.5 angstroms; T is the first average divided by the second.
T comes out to 1.05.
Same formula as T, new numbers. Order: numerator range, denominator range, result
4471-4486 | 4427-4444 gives 1.11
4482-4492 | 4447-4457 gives 1.08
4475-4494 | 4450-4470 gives 1.10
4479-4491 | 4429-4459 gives 1.09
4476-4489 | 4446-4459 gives 1.09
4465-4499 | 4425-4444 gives 1.10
